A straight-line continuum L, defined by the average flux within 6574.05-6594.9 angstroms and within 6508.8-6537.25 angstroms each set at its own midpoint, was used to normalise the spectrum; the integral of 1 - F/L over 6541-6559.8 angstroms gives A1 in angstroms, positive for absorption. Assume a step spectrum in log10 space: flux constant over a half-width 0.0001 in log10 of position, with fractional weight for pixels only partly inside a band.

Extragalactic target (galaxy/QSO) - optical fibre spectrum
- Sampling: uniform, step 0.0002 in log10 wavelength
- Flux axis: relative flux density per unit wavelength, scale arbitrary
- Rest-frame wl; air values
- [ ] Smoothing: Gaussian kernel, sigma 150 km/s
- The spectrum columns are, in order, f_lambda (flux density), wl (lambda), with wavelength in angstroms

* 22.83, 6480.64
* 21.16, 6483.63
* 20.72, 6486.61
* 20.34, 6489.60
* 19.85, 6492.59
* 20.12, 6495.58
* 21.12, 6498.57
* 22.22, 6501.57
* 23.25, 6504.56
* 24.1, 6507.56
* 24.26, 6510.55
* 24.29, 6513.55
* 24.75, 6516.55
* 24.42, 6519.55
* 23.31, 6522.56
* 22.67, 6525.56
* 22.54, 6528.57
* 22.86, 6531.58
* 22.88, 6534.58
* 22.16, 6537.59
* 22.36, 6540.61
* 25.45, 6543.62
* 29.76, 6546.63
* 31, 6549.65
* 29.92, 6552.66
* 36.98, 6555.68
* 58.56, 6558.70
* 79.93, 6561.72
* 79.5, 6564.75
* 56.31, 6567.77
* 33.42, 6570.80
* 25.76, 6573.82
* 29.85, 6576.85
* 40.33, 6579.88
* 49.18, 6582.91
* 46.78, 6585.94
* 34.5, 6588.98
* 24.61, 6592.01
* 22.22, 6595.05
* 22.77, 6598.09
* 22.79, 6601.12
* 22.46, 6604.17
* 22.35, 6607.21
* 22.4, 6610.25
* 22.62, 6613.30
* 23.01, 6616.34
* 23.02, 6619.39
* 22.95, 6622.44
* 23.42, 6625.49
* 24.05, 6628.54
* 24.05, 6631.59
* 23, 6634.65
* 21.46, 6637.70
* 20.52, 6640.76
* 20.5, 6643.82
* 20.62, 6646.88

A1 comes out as -3.08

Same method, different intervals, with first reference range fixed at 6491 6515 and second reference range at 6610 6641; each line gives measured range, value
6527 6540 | 0.0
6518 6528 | -0.4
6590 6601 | -0.4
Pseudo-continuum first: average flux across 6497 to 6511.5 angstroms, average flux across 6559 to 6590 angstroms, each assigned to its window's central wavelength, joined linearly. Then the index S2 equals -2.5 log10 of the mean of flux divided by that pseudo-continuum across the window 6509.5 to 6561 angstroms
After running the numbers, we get 0.21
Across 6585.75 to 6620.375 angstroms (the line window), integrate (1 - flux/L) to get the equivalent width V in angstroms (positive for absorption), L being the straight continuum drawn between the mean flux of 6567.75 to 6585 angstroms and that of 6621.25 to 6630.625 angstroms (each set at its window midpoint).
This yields 6.0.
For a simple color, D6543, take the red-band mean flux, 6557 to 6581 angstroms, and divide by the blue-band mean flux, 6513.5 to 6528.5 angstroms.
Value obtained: 2.13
